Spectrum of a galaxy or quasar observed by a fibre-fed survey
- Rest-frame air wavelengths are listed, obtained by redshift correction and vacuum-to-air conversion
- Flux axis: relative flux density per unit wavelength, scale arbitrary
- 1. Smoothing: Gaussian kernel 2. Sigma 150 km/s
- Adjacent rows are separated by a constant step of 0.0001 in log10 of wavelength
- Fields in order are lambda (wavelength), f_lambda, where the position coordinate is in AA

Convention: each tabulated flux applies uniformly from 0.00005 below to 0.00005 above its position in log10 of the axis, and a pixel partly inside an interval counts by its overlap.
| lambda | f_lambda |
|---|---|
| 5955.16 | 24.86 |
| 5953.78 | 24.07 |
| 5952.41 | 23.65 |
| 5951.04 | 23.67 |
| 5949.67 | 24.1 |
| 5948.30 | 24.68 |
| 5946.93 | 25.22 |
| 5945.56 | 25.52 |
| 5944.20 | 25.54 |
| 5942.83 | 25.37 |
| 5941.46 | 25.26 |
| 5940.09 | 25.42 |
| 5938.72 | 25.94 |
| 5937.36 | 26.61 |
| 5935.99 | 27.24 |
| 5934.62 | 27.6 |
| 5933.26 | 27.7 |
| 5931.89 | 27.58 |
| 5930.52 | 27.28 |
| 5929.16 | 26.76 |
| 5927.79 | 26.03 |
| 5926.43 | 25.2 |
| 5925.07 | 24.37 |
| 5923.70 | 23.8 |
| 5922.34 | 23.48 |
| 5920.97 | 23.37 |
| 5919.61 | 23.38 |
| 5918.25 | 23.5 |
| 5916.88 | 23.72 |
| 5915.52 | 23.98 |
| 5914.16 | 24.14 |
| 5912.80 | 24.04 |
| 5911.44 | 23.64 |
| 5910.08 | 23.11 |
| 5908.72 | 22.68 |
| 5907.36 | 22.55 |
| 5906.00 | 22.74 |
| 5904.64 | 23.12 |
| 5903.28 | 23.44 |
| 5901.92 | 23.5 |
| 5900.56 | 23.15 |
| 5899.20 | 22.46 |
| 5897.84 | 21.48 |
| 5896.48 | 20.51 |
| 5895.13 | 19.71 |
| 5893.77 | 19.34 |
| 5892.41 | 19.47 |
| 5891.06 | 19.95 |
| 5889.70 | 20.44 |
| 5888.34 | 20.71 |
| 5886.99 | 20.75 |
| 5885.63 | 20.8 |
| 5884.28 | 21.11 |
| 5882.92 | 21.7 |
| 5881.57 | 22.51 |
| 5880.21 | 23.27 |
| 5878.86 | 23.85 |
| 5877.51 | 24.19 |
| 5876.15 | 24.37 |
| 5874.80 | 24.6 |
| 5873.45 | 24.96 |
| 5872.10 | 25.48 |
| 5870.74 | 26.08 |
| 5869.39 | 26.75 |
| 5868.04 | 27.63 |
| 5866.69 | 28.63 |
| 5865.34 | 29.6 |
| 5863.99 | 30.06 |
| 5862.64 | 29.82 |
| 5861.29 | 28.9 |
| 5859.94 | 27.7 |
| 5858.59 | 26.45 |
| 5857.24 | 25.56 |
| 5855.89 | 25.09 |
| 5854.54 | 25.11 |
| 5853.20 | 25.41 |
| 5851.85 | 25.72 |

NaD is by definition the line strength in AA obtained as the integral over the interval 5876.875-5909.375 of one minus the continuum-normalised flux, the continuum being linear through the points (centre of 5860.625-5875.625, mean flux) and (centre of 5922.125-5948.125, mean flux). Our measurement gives 6.1 AA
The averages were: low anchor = 27.5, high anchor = 25.9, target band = 21.8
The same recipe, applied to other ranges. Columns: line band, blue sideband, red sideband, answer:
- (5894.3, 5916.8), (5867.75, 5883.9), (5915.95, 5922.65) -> 1.0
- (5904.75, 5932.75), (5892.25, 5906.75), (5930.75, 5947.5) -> -0.3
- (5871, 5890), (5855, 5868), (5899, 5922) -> 2.4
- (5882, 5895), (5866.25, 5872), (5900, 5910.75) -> 2.3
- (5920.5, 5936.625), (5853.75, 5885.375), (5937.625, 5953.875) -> -0.5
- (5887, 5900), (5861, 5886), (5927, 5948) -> 2.7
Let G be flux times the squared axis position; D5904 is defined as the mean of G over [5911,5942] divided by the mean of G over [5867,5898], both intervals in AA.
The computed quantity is 1.1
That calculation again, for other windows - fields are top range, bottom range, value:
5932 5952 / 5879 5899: 1.25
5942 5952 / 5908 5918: 1.06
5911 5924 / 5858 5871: 0.85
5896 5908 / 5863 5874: 0.83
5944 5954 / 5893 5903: 1.16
